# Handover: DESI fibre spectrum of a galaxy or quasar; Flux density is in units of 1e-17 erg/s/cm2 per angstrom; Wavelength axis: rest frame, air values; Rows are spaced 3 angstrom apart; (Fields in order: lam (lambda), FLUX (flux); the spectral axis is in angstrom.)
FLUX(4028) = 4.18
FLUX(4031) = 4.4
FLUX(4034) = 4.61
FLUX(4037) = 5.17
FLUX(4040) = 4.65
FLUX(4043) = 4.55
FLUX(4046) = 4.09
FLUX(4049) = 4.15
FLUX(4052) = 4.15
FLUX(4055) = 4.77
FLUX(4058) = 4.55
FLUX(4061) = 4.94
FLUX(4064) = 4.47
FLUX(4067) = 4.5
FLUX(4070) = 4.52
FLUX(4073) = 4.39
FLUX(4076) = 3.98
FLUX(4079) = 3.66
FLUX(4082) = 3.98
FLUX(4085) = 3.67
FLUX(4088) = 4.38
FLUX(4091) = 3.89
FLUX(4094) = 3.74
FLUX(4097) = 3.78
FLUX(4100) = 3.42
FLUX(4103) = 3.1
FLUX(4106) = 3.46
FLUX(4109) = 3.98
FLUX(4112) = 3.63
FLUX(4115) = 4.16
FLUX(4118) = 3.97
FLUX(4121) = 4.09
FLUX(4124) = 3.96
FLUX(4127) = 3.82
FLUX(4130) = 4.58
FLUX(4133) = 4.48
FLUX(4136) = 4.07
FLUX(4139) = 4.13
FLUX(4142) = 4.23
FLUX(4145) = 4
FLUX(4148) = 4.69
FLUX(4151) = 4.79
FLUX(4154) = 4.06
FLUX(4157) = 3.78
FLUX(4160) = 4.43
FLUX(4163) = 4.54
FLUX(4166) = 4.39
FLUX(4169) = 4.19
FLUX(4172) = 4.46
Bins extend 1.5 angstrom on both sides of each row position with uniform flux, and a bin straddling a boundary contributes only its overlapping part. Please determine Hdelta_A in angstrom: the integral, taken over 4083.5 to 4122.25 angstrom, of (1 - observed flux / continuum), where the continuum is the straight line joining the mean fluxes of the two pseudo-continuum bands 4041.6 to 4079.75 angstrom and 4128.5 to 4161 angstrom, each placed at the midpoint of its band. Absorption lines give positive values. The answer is 4.9 angstrom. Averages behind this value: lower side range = 4.38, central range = 3.79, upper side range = 4.29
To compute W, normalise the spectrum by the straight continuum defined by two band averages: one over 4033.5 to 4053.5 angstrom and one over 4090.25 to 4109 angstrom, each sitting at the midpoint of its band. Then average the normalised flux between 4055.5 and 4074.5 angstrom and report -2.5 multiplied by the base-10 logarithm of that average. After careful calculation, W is -0.11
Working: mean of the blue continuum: 4.47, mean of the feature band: 4.57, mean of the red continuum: 3.59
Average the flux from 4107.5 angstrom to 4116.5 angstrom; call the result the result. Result 3.92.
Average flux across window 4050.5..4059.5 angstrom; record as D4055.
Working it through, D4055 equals 4.49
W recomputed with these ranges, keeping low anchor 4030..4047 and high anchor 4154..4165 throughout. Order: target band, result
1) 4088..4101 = 0.17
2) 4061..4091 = 0.07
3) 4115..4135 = 0.05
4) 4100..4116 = 0.21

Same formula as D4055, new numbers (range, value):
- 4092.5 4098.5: 3.76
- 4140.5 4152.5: 4.43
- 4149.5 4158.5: 4.21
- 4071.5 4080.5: 4.01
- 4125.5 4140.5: 4.22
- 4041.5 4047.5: 4.32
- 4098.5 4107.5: 3.33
